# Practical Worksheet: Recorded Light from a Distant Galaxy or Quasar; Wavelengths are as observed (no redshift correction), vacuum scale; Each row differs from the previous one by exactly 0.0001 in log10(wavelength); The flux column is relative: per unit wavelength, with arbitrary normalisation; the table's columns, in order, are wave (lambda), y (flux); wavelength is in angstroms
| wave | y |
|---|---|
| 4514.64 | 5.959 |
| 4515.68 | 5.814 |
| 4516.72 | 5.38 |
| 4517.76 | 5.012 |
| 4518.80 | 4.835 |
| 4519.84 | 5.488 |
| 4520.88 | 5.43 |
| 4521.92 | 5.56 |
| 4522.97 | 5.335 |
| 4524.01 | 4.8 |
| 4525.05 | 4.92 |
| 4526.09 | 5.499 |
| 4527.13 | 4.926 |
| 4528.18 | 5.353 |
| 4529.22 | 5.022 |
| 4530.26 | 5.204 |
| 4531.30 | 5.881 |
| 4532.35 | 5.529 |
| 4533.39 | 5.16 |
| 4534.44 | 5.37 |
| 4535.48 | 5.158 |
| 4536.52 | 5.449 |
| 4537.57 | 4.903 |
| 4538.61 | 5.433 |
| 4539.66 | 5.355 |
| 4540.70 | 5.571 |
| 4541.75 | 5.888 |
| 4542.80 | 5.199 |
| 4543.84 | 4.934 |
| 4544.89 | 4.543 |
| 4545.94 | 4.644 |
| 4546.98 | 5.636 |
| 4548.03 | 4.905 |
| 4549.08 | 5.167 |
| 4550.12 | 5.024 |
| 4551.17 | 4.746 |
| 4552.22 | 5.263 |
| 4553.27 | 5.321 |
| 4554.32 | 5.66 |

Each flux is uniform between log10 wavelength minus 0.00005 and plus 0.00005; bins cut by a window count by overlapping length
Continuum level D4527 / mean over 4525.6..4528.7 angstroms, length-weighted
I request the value 5.25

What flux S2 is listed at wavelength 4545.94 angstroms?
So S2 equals 4.644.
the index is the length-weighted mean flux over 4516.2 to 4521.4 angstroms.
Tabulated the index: 5.23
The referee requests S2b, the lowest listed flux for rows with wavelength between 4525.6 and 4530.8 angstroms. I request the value 4.926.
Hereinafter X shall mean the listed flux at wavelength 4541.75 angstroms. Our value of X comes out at 5.888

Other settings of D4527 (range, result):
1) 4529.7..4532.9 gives 5.53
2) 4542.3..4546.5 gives 4.84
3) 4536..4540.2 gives 5.29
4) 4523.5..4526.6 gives 5.08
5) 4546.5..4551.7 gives 5.09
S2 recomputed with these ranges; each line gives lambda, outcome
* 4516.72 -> 5.38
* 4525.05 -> 4.92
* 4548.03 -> 4.905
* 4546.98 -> 5.636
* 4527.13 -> 4.926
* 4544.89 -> 4.543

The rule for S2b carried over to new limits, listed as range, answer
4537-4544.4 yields 4.903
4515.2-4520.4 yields 4.835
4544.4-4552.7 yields 4.543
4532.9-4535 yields 5.16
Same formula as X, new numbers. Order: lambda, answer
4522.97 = 5.335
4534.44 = 5.37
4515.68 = 5.814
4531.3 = 5.881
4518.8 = 4.835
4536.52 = 5.449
